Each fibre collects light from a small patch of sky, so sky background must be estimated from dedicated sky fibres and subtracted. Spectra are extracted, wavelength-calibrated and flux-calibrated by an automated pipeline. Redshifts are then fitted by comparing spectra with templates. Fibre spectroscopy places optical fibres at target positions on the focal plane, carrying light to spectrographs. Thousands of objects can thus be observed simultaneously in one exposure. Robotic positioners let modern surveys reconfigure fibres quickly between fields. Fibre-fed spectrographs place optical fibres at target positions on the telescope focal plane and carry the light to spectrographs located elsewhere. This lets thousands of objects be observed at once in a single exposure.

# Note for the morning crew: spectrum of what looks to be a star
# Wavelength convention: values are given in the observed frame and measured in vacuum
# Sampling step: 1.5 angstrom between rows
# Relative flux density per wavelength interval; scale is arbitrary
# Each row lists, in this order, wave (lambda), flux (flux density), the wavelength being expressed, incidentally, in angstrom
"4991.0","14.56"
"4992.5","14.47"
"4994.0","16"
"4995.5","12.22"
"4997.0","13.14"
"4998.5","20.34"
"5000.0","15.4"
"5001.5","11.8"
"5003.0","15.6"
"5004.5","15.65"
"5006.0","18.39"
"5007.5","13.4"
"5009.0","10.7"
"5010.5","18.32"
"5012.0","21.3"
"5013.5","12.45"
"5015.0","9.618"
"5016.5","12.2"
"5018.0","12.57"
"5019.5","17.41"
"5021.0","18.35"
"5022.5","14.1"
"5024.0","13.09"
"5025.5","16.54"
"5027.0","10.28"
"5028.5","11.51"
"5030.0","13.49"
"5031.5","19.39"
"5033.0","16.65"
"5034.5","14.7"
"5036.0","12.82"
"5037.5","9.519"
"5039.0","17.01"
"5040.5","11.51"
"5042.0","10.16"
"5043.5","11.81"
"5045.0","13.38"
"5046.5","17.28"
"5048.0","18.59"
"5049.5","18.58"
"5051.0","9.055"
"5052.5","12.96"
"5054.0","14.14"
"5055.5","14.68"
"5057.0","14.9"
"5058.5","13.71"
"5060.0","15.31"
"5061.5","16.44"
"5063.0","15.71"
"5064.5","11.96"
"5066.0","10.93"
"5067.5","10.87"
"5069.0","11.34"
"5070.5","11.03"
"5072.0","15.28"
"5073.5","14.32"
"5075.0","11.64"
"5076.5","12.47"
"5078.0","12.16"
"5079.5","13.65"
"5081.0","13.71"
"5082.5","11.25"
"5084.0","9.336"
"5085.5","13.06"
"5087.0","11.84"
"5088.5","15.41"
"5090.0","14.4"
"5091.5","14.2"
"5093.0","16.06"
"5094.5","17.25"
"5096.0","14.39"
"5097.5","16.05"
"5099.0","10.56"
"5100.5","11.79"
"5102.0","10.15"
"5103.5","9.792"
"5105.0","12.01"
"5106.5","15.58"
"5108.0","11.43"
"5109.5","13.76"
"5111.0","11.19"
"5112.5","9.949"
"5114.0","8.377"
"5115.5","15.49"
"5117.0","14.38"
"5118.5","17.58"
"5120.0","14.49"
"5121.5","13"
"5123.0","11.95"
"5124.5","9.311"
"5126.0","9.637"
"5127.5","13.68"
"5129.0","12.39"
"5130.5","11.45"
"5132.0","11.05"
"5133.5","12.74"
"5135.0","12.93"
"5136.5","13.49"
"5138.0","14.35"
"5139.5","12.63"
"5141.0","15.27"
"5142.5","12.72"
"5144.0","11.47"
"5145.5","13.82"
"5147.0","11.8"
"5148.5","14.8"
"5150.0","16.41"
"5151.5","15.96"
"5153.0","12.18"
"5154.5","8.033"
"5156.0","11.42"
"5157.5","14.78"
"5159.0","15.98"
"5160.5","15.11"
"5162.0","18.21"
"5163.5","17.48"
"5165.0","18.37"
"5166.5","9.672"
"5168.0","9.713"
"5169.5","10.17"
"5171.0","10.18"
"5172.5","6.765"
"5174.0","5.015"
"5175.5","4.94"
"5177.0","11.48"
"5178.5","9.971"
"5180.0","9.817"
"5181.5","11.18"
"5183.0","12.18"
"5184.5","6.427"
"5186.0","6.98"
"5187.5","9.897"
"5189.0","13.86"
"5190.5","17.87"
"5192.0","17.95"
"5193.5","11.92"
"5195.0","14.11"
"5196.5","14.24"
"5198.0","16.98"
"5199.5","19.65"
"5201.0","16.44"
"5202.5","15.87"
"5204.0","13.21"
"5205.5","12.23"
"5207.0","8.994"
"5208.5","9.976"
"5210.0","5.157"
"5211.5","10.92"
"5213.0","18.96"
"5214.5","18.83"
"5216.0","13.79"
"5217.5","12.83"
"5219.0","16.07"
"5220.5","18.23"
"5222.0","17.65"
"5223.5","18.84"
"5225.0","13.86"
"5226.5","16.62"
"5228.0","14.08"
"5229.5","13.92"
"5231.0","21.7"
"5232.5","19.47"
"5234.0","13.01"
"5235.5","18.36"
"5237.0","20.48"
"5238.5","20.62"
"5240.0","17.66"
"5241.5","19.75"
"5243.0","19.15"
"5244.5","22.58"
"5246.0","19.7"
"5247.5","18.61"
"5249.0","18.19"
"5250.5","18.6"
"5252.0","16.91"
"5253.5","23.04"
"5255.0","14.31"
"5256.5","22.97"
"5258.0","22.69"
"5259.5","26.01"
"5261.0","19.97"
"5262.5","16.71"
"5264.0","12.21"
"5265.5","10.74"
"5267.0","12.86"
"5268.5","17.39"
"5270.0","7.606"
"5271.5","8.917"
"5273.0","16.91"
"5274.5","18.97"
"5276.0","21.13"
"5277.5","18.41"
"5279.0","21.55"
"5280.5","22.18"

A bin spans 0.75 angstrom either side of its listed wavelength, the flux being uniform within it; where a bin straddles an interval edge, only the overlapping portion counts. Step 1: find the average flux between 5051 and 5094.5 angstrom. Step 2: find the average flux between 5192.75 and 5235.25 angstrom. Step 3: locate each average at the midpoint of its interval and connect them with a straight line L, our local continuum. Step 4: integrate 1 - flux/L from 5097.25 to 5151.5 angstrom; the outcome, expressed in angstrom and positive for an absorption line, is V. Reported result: 4.7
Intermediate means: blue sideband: 13.3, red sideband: 15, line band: 12.7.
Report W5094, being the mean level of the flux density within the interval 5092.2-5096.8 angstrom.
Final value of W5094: 15.9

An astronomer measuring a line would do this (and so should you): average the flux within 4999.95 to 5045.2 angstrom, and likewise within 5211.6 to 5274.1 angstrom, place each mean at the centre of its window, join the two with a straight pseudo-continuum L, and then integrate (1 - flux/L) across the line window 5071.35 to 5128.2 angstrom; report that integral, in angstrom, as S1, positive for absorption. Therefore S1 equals 8.7 angstrom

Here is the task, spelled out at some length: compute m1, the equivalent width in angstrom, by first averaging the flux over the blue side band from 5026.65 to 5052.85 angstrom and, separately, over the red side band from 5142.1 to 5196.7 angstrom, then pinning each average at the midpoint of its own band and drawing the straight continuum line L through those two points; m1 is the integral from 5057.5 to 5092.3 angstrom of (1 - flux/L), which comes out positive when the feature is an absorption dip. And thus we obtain 1.0 angstrom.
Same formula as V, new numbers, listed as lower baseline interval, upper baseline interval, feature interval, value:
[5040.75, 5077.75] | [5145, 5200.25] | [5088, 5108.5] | -0.44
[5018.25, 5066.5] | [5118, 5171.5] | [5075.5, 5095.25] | 0.52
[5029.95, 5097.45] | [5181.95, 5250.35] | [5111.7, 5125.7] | 1.73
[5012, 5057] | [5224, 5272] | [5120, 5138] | 3.95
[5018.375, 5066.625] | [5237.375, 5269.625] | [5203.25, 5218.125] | 4.35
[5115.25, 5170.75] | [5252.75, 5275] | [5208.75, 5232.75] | 0.07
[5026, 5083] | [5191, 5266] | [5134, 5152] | 1.67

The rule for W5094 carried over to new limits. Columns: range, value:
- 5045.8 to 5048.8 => 18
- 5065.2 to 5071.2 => 11.1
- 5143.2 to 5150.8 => 13.7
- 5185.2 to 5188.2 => 8.38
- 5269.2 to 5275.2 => 13.1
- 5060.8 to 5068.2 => 13.2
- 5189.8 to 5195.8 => 15.4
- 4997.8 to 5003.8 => 15.7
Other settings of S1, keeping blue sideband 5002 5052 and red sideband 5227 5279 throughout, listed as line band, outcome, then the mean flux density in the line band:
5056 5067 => 0.6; 14.1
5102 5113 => 2.6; 11.9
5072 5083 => 1.6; 12.9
